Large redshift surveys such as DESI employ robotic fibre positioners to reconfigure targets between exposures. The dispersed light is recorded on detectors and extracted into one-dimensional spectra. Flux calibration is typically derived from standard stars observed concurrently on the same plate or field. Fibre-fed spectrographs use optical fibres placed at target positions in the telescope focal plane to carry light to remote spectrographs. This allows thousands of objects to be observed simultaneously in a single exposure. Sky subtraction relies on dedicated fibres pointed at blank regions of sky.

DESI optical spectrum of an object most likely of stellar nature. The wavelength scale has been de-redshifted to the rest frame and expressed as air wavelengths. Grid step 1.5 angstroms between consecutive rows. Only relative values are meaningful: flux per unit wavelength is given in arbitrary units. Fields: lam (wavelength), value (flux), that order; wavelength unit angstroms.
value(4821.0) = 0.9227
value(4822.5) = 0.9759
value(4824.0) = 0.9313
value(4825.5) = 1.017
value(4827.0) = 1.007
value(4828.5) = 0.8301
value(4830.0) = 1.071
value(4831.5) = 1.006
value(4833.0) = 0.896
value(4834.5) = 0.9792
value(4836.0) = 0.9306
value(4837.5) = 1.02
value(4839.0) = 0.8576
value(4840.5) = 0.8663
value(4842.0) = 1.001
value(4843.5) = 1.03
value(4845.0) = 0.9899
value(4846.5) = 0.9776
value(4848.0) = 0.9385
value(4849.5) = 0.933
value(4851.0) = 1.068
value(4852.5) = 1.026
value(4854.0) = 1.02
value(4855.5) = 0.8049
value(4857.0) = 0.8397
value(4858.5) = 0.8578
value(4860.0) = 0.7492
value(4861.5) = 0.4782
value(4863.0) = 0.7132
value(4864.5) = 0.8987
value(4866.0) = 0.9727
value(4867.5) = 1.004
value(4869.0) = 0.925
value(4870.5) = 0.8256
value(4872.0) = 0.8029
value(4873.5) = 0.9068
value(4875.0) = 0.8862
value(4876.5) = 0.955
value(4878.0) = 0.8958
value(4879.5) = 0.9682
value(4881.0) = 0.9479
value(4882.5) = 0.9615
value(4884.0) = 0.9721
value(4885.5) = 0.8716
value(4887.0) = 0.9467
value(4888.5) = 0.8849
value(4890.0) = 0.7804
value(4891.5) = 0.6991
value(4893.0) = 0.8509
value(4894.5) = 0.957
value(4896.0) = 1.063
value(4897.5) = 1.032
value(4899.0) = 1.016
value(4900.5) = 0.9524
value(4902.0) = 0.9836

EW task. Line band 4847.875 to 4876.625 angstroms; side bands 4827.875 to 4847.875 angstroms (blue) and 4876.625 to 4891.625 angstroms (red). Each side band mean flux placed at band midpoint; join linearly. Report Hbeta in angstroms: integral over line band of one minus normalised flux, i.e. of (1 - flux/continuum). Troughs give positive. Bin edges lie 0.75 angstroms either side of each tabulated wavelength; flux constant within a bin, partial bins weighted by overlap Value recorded 1.6 angstroms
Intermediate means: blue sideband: 0.958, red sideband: 0.903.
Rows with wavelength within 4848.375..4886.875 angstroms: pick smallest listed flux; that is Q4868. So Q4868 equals 0.4782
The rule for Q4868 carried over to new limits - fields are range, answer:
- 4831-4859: 0.8049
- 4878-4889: 0.8716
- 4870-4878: 0.8029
